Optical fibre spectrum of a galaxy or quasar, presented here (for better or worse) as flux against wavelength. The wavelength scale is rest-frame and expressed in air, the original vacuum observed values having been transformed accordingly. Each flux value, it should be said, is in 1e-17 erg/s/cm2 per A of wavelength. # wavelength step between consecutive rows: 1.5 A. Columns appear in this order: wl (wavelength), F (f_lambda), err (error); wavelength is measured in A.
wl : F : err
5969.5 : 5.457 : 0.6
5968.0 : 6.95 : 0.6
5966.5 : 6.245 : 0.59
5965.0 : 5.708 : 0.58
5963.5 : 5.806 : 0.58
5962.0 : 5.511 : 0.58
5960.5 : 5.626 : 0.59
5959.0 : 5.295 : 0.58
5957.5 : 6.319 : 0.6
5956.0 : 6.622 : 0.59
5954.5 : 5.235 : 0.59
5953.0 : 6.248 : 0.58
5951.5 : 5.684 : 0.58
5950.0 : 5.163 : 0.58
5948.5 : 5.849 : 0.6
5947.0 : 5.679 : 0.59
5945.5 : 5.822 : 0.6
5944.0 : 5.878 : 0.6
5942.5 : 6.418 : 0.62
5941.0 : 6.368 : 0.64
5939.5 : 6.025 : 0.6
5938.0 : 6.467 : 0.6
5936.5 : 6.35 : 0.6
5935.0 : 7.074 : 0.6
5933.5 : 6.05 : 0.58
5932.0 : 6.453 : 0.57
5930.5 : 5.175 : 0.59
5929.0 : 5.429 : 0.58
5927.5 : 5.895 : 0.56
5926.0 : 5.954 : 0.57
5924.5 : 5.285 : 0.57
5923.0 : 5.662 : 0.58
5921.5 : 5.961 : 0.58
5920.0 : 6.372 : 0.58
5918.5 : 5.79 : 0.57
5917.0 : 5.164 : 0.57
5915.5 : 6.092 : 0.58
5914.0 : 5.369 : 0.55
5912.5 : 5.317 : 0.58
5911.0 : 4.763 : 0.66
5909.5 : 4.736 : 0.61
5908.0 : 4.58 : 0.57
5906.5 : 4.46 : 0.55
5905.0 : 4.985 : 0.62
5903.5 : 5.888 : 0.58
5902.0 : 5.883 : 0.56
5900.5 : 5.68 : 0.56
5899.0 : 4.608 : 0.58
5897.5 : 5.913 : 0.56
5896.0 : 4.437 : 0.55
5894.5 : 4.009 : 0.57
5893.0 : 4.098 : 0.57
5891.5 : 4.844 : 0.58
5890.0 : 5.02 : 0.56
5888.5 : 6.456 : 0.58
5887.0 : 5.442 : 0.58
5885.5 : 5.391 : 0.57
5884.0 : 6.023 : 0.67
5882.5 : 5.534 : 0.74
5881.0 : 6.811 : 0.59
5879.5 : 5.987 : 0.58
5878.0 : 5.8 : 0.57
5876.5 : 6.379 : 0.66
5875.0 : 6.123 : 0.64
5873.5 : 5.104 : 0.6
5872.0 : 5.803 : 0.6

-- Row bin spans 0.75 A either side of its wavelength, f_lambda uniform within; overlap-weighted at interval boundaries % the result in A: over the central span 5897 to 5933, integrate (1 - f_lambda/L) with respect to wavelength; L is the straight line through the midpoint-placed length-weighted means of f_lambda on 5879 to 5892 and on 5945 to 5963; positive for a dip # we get 1.67 A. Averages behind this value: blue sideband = 5.73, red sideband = 5.75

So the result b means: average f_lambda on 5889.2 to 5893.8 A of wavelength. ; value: 4.67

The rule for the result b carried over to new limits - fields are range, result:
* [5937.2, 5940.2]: 6.25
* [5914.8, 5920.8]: 5.85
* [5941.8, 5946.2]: 6.04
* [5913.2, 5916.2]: 5.72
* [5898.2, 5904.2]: 5.51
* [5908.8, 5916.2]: 5.25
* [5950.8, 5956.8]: 5.95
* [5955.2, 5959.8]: 6.06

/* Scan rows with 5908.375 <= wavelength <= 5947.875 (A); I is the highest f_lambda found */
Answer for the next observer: 7.074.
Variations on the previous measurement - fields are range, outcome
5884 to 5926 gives 6.456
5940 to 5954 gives 6.418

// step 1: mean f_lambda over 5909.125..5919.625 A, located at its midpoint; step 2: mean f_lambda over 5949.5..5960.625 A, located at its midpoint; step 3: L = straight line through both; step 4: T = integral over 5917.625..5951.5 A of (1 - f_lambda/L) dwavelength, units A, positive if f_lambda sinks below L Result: -2.2 A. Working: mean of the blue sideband 5.38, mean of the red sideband 5.8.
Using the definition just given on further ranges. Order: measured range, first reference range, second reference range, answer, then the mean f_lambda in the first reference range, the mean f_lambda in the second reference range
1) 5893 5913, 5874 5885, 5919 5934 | 3.2 A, 6.06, 5.82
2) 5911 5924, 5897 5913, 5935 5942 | -0.1 A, 5.15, 6.39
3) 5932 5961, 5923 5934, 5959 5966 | -1.7 A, 5.74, 5.64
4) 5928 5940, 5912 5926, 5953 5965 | -0.8 A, 5.69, 5.8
